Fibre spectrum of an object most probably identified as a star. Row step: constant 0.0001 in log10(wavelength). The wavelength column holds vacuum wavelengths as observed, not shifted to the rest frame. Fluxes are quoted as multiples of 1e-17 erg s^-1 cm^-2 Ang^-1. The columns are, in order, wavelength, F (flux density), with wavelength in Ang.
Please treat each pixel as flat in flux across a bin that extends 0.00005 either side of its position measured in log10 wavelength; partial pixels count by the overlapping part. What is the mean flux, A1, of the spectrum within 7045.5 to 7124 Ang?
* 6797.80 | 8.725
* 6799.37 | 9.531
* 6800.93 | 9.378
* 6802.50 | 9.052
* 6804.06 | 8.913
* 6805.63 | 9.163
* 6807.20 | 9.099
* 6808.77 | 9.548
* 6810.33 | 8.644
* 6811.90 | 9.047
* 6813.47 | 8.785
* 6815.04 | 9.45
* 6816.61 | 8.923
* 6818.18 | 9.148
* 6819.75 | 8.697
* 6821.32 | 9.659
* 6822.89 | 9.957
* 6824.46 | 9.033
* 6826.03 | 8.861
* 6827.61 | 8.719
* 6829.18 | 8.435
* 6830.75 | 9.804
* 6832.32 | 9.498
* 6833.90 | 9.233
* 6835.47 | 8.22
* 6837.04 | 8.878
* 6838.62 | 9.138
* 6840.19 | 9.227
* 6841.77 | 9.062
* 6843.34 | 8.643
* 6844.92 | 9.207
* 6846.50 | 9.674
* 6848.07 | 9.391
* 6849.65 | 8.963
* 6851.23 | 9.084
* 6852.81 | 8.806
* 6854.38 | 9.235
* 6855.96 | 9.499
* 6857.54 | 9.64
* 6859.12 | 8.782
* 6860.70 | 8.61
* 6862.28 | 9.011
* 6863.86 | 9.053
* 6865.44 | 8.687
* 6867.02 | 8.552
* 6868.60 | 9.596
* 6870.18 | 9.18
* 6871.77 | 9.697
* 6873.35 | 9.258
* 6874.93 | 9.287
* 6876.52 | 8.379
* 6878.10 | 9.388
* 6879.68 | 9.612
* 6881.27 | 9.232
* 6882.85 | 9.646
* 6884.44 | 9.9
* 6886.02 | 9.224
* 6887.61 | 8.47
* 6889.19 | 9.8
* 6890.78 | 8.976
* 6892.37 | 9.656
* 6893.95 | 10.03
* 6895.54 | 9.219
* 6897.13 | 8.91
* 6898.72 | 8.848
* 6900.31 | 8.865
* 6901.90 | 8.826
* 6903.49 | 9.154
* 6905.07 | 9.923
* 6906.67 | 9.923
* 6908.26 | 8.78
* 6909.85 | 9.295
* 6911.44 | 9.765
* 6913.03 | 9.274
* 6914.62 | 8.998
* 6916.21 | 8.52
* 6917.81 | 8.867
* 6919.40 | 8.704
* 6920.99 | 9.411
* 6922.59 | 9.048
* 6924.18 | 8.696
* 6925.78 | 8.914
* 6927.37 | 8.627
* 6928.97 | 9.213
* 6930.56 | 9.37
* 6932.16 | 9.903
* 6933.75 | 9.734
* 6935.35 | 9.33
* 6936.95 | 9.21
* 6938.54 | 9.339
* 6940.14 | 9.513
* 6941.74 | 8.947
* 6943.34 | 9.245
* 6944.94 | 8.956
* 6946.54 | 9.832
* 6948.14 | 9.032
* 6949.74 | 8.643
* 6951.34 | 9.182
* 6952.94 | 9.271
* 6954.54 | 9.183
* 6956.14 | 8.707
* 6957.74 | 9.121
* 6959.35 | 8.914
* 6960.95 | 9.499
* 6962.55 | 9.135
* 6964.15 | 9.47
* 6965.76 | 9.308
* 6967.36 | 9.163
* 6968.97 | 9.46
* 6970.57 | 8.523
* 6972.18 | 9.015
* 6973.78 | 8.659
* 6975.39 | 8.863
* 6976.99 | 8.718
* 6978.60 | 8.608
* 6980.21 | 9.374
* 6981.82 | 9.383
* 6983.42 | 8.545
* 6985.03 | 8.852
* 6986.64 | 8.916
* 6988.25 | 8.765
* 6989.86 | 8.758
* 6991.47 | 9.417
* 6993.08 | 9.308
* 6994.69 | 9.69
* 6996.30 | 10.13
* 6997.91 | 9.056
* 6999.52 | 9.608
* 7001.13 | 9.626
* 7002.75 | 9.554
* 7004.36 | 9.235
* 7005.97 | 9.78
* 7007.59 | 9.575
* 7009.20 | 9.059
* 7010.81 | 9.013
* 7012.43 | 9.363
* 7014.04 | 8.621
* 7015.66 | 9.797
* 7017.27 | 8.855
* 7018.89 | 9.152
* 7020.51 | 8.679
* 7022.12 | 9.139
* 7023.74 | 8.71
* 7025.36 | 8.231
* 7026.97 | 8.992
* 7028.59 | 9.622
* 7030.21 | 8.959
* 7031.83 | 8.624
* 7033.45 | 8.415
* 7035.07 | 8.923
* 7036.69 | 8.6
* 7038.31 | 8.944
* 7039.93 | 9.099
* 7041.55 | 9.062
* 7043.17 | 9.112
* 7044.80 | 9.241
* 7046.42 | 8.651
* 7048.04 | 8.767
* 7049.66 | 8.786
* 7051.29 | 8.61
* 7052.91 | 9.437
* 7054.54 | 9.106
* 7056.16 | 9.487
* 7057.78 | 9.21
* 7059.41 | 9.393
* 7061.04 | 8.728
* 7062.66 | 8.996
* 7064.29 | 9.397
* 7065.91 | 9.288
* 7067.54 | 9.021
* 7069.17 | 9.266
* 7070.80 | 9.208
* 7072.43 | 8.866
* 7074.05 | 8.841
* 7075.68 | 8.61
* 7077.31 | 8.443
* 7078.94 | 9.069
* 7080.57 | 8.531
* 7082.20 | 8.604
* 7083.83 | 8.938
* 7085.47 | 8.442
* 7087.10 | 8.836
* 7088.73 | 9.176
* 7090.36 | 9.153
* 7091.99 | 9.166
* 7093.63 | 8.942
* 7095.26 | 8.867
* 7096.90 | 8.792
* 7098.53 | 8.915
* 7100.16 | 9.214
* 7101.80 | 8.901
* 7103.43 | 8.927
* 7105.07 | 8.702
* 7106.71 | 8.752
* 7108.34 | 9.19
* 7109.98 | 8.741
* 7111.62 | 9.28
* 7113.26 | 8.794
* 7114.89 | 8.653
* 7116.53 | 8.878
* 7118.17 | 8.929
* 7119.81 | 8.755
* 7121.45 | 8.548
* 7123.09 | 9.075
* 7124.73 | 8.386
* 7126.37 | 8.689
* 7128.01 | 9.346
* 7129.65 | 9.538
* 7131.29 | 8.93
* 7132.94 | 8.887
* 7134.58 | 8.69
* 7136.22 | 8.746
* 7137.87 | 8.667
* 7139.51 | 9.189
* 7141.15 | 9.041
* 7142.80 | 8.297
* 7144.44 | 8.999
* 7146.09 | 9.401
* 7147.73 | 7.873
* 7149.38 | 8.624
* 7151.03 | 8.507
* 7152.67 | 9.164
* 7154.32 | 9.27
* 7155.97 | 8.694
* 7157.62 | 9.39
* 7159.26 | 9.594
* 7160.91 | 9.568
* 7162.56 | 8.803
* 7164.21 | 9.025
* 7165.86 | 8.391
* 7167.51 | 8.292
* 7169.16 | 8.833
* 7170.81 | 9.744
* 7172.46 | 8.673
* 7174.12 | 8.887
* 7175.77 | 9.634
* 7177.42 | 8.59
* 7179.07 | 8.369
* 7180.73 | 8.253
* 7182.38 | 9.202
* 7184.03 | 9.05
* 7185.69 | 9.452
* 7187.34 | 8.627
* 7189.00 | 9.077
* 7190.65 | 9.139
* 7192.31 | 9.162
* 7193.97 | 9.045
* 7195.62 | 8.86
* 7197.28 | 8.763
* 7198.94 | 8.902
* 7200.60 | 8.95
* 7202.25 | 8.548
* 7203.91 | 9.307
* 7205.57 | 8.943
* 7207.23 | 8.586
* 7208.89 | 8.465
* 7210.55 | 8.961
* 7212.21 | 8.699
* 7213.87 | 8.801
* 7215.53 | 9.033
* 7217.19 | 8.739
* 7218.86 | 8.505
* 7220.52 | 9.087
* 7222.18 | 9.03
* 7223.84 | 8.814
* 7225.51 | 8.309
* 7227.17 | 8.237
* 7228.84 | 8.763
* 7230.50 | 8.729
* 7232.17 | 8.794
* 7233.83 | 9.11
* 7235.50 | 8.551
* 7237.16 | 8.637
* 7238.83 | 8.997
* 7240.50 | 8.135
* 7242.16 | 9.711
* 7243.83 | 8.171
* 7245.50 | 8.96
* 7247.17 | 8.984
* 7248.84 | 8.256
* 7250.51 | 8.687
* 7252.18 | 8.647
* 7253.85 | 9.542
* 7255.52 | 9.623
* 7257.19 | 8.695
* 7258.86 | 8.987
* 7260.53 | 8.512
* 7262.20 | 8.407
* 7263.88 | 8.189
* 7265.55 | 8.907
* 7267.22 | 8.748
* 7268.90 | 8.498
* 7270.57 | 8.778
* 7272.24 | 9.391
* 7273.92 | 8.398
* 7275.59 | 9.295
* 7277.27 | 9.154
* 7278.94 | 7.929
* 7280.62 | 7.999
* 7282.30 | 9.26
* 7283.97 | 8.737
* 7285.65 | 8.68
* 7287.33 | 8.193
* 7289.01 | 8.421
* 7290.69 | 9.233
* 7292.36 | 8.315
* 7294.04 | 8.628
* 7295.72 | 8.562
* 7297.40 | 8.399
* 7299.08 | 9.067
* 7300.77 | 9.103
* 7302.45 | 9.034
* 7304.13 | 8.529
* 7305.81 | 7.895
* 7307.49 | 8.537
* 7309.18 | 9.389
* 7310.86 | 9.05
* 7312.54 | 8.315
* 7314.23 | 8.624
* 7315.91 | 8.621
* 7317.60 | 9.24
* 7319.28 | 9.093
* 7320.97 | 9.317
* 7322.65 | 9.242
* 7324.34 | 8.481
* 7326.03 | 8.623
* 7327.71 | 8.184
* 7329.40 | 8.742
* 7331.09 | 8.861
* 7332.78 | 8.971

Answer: 8.94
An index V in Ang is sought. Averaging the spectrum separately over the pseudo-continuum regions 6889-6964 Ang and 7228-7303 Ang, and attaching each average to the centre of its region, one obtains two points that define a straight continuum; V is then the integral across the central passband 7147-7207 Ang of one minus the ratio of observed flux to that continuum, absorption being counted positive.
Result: -0.37 Ang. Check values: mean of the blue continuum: 9.2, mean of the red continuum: 8.75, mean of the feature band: 8.92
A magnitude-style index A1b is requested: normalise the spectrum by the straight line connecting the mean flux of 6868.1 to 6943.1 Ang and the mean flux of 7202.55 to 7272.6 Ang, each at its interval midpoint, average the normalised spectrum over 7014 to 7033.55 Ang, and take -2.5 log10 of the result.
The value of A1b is 0.02 mag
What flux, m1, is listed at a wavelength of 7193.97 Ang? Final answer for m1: 9.045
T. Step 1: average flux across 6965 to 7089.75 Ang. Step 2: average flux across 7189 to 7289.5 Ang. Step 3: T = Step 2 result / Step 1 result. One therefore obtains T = 0.97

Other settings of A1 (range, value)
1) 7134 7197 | 8.92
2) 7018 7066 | 8.97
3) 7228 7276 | 8.79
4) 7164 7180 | 8.83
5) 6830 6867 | 9.09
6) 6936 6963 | 9.16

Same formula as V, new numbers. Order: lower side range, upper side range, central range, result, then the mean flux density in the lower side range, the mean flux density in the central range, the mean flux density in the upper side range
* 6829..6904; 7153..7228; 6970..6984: 0.3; 9.16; 8.87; 8.9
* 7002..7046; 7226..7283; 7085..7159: 0.2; 9.05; 8.9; 8.75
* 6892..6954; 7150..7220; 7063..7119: 0.6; 9.2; 8.92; 8.92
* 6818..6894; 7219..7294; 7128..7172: -0.4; 9.17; 8.94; 8.74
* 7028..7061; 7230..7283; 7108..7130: 0.0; 8.99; 8.9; 8.77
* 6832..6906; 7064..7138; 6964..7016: -0.9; 9.17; 9.18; 8.9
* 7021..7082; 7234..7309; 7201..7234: 0.0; 8.95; 8.77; 8.72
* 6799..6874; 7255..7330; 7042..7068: -0.4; 9.12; 9.08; 8.73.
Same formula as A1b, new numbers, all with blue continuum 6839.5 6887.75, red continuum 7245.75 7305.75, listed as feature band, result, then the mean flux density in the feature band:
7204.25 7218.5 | 0.00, 8.78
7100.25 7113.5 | 0.00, 8.93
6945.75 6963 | -0.01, 9.14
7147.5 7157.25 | 0.01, 8.76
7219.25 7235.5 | 0.00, 8.75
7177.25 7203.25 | -0.01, 8.88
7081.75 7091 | 0.01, 8.86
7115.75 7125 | 0.01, 8.78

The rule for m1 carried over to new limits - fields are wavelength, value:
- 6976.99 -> 8.718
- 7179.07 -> 8.369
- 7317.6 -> 9.24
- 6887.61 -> 8.47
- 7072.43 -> 8.866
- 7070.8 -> 9.208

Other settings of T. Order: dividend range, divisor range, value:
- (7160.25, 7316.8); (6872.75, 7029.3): 0.96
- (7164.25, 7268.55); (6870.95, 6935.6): 0.95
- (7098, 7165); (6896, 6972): 0.97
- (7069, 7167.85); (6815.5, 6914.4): 0.97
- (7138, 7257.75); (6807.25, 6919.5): 0.97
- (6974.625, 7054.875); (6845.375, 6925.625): 0.99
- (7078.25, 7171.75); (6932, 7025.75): 0.97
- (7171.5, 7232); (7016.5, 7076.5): 0.98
